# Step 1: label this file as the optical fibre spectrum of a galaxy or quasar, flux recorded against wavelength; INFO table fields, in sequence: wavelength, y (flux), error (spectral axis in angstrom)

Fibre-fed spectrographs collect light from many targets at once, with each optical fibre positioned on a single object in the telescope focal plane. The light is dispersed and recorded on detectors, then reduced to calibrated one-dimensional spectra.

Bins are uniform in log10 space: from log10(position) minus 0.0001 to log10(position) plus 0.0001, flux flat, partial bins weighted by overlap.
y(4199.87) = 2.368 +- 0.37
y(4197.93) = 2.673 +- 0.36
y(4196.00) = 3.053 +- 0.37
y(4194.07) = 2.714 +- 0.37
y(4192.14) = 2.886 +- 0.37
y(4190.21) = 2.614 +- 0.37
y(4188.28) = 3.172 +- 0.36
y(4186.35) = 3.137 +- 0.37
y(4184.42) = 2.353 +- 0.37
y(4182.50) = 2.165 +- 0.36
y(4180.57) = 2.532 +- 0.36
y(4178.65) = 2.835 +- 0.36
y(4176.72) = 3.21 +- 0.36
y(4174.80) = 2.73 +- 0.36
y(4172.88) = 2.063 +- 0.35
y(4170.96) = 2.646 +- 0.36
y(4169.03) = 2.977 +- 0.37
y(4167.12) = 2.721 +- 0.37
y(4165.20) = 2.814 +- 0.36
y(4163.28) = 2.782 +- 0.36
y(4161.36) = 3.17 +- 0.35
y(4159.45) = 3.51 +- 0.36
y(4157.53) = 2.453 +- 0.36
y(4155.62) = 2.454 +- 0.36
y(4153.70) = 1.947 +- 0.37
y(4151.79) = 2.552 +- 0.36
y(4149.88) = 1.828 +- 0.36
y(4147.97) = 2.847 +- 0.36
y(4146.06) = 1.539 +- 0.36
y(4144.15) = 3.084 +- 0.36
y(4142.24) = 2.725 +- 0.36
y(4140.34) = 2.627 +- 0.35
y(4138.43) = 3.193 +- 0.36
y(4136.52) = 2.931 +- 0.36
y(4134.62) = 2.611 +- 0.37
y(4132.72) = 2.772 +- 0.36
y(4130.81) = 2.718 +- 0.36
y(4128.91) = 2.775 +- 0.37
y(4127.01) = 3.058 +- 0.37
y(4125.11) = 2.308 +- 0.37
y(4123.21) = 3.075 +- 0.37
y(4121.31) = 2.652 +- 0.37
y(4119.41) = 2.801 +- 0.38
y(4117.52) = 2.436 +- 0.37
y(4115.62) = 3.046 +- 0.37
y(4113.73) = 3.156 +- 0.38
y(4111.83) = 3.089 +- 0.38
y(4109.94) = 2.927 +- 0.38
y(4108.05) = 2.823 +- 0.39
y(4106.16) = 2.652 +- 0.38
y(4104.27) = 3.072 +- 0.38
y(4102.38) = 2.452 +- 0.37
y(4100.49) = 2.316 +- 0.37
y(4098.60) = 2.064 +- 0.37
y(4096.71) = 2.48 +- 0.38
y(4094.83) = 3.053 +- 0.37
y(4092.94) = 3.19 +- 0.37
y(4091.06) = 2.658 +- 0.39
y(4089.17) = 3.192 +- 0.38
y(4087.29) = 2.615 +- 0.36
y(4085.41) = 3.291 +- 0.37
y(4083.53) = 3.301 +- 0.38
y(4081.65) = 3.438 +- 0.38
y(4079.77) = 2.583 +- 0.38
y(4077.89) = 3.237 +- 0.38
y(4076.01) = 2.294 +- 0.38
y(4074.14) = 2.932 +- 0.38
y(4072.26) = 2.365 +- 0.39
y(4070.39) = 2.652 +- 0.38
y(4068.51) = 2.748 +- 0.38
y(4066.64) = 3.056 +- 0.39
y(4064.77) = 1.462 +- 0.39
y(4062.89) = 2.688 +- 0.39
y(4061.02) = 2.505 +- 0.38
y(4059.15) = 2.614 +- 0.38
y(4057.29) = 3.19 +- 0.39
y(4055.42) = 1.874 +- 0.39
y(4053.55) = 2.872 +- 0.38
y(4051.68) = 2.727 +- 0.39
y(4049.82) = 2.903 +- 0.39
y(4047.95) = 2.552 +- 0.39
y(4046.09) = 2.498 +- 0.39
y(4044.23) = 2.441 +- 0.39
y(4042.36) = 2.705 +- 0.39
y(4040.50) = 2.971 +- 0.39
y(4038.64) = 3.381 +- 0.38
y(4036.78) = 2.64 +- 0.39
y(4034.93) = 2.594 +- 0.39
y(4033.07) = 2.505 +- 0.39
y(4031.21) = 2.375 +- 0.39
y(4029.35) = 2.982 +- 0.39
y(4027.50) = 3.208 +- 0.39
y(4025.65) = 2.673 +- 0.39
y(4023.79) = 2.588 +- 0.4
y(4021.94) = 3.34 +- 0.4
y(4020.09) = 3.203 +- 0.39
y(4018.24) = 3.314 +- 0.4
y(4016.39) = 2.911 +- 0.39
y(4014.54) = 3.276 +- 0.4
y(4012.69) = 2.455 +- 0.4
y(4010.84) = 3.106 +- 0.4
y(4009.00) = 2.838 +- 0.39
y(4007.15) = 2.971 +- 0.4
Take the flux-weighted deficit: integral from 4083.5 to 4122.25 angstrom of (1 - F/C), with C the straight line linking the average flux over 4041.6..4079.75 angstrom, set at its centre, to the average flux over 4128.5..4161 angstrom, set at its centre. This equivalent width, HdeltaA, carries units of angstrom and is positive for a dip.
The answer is -2.8 angstrom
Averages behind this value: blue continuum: 2.61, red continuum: 2.63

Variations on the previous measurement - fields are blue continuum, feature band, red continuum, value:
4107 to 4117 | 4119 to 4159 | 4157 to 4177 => 3.8 angstrom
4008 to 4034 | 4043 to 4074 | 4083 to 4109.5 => 2.9 angstrom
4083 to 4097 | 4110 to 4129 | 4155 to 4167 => 0.6 angstrom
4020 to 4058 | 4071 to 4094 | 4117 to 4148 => -1.5 angstrom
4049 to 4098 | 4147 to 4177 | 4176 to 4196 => 1.2 angstrom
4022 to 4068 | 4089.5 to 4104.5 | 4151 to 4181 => 0.2 angstrom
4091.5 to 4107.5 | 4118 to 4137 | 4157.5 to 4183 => -0.3 angstrom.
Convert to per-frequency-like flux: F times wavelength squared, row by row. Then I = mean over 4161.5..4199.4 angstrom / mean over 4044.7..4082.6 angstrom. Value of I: 1.1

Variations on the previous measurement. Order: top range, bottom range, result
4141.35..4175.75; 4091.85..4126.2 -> 0.97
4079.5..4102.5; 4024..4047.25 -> 1.06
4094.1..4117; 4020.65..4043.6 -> 1.01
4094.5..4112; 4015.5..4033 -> 0.94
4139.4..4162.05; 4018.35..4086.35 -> 0.97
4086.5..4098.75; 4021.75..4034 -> 1.04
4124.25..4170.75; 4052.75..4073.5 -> 1.10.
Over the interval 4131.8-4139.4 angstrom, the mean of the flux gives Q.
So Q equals 2.88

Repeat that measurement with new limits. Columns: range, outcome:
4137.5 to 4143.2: 2.85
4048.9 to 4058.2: 2.71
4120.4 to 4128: 2.77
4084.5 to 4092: 2.94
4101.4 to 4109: 2.75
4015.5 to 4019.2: 3.12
